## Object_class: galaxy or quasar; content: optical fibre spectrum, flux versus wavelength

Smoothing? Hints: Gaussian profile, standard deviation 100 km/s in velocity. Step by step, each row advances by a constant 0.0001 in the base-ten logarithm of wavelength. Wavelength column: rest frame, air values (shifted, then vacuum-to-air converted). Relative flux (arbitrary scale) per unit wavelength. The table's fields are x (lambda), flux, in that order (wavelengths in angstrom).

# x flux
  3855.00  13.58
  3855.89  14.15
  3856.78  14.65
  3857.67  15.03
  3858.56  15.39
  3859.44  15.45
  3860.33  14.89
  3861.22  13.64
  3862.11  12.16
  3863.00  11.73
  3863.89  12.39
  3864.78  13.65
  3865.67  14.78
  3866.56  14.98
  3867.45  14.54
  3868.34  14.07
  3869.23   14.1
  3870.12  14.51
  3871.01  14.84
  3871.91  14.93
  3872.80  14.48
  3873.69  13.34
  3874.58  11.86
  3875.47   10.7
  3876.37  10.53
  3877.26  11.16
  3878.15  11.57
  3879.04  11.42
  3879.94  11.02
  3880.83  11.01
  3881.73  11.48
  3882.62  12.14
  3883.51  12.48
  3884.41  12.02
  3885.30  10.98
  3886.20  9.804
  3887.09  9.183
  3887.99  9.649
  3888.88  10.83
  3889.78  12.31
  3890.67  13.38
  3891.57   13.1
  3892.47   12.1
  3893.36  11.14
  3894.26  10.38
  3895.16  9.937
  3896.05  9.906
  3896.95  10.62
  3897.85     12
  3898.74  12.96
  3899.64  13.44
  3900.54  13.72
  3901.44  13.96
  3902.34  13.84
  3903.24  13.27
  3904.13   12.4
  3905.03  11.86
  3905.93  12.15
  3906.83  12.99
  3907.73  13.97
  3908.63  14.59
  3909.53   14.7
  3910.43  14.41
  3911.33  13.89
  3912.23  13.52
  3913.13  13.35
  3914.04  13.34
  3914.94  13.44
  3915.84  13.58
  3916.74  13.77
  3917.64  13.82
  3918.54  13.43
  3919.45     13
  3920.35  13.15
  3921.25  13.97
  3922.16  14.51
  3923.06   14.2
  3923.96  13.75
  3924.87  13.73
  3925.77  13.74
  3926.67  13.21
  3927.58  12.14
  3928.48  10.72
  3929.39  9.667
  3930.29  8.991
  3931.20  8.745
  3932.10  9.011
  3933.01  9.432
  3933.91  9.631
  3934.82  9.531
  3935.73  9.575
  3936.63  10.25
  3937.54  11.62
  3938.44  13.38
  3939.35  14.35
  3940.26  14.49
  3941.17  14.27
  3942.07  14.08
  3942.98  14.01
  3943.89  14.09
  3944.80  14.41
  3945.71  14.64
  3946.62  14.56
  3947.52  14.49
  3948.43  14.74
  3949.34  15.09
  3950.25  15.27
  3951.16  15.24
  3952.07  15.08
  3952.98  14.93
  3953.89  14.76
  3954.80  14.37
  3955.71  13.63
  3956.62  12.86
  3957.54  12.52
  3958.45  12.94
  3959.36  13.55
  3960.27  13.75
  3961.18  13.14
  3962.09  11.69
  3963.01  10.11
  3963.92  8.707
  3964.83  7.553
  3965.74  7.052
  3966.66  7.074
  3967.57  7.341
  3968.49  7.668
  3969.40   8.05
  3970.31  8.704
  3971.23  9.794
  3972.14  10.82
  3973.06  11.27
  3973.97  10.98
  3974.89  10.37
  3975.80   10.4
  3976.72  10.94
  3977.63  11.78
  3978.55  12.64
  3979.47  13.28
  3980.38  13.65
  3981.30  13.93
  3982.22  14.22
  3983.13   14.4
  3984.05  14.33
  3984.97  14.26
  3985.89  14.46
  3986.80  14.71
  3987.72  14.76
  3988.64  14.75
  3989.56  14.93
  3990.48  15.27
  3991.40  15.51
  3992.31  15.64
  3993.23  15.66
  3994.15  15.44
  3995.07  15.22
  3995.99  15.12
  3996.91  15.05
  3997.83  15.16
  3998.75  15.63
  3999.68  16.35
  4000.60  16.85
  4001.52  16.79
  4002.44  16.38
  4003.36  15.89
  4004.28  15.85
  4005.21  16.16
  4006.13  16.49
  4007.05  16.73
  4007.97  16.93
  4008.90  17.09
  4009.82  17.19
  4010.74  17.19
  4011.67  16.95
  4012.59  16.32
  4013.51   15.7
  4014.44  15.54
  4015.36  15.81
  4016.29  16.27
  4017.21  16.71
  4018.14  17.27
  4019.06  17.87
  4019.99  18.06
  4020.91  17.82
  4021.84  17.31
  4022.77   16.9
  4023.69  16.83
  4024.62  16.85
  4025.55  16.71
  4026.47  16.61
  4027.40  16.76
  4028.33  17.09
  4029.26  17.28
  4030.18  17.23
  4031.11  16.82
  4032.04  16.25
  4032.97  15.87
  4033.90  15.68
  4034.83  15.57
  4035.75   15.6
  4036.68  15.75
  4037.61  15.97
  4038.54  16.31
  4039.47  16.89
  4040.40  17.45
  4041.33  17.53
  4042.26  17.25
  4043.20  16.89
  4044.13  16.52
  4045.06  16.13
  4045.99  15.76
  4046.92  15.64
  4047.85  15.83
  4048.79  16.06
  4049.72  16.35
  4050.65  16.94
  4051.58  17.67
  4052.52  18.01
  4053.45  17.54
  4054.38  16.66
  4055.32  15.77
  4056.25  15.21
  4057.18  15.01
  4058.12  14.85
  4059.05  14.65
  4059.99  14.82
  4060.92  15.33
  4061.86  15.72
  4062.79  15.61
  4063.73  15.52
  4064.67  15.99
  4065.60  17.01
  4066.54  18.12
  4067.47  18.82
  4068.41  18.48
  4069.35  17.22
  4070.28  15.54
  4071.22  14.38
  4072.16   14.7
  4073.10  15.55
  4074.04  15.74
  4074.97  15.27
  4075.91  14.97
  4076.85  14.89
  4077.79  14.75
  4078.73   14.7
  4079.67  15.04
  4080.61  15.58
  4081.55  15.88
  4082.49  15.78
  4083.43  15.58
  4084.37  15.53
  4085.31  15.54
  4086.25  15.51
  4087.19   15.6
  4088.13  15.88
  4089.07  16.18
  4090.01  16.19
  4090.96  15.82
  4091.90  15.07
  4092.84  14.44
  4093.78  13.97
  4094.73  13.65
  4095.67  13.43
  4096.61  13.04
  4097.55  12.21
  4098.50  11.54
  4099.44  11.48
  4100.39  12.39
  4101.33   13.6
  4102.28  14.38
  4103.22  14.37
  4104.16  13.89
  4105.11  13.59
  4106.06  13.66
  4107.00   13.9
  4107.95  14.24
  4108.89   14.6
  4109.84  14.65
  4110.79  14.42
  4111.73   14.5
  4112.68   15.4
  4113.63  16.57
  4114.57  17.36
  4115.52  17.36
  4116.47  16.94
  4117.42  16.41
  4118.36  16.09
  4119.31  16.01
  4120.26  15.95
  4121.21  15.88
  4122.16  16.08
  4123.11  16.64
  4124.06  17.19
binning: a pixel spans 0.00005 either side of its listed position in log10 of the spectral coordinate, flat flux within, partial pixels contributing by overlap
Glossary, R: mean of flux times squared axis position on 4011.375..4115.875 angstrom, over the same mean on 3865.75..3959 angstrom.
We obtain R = 1.33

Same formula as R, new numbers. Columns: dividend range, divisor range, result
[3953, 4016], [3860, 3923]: 1.12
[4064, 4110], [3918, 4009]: 1.21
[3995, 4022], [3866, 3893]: 1.43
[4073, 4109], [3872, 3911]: 1.33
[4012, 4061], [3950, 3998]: 1.33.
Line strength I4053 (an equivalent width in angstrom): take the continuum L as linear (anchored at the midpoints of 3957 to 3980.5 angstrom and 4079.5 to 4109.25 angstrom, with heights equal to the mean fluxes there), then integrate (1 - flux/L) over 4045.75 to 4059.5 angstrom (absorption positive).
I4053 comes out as -3.1 angstrom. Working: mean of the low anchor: 10.6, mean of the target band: 16.1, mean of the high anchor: 14.4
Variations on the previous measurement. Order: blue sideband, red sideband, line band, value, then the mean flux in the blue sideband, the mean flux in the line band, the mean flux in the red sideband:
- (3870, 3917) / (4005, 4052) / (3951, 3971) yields 4.4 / 12.4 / 11.3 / 16.6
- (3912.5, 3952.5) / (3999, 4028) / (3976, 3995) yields 1.5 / 12.9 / 14.2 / 16.7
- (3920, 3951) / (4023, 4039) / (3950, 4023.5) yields 3.5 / 12.7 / 14.1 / 16.4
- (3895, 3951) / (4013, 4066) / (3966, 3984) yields 4.4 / 12.9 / 10.9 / 16.4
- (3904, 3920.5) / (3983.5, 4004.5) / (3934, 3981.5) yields 7.7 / 13.5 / 12.1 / 15.4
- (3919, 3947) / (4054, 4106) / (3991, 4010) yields -3.3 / 12.4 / 16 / 15.1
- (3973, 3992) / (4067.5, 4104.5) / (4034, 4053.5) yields -3.0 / 13.4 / 16.5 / 14.9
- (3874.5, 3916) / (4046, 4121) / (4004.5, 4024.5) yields -3.7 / 12.2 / 16.8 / 15.4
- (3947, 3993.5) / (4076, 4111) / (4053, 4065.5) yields -1.5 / 12.6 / 15.6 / 14.5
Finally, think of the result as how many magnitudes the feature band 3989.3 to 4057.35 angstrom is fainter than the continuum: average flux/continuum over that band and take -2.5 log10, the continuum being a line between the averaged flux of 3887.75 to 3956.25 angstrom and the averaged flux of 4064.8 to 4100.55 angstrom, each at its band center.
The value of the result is -0.15 mag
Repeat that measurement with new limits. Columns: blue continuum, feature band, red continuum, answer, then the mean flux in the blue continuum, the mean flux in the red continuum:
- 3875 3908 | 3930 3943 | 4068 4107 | 0.10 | 11.8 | 14.7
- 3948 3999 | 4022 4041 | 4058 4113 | -0.19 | 12.9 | 15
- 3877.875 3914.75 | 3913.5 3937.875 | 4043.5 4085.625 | 0.07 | 12.2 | 15.9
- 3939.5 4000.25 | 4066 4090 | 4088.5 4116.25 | -0.12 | 13.1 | 14.4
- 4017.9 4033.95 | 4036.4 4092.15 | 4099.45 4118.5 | 0.00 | 17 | 14.8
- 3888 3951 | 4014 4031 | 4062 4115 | -0.20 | 12.8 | 15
